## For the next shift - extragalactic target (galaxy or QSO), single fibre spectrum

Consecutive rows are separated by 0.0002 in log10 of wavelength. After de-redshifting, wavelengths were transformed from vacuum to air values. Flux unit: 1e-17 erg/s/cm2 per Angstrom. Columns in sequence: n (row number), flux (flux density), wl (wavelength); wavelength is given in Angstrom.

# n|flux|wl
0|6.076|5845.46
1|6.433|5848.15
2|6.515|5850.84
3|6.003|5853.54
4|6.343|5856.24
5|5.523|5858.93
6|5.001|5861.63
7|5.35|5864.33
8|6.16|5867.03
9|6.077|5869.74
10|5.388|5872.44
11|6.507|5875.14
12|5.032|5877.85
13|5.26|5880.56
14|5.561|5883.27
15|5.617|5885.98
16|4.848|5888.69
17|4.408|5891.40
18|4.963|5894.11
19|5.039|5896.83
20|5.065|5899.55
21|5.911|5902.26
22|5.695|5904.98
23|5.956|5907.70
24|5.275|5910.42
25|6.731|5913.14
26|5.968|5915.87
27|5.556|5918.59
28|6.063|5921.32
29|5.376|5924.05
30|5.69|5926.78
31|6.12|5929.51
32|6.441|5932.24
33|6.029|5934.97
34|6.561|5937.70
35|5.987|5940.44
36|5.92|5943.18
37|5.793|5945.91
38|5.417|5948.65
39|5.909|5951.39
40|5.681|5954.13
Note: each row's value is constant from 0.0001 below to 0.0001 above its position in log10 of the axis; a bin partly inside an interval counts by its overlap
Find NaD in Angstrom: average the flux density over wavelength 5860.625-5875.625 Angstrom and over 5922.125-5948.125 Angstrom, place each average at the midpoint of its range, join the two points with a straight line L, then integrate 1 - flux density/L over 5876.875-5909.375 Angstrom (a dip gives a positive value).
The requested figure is 3.0 Angstrom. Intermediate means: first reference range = 5.72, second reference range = 5.97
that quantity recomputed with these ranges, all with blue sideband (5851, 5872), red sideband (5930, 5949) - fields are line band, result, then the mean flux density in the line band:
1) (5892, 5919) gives 1.66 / 5.59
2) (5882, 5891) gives 0.99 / 5.24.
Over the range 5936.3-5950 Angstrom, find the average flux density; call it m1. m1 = 5.94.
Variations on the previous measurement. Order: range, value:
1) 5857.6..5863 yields 5.26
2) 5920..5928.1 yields 5.71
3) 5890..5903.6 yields 5.08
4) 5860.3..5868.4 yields 5.5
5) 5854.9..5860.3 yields 5.94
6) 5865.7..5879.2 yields 5.83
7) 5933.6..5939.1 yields 6.3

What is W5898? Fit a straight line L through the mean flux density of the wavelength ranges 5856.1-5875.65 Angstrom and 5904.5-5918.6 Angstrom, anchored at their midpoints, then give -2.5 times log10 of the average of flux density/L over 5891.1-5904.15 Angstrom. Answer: 0.14 mag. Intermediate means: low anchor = 5.73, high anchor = 5.9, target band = 5.16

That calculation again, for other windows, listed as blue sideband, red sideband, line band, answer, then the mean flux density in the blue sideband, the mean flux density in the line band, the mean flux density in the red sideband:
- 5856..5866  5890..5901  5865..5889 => -0.084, 5.49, 5.63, 4.88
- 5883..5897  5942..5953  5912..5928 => -0.091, 5.04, 5.88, 5.76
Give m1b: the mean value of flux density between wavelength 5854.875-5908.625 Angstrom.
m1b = 5.48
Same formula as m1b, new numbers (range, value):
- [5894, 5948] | 5.82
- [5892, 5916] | 5.57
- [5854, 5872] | 5.74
